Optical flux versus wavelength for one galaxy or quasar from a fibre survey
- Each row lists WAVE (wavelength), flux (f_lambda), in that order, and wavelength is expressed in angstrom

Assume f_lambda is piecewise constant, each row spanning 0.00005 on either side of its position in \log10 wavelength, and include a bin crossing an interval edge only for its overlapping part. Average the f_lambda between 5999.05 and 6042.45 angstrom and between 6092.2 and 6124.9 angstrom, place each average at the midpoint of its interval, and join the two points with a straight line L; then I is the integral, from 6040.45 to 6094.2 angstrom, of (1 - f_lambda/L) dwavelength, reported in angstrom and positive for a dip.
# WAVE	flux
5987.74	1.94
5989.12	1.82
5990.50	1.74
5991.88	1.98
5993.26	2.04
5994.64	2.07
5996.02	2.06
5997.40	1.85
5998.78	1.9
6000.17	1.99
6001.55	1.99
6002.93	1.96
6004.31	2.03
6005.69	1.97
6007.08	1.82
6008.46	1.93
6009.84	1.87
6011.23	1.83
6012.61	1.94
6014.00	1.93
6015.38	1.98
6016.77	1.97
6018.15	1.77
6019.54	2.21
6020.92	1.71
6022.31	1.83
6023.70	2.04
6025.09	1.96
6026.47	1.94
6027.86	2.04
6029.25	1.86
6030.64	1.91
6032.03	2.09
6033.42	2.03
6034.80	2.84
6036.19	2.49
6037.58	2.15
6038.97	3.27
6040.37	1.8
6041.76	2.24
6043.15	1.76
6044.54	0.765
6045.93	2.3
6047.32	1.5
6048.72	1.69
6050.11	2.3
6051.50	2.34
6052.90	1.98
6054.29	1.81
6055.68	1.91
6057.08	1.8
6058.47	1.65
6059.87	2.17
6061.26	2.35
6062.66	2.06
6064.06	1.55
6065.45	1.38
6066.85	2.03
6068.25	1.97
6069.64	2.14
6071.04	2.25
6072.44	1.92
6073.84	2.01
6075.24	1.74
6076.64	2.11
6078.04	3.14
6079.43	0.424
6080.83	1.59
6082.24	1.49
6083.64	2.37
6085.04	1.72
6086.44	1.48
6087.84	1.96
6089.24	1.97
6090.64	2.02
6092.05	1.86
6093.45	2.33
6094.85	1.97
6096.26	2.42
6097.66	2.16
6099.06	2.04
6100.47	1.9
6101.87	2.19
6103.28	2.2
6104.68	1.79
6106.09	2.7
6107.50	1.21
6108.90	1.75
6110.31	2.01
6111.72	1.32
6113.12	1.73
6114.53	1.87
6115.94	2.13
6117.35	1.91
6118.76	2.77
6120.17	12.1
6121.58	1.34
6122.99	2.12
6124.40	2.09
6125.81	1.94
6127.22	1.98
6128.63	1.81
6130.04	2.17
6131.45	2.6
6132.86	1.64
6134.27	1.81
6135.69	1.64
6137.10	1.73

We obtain 8.4 angstrom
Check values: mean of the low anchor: 2.04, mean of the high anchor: 2.43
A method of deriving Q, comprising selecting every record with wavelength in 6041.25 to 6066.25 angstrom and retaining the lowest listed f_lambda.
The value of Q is 0.765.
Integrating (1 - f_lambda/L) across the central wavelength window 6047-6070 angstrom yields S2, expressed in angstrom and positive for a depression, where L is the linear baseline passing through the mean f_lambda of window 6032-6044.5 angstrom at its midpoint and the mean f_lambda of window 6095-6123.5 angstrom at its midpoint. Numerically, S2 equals 3.8 angstrom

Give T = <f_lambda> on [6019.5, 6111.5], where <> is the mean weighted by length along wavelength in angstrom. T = 1.97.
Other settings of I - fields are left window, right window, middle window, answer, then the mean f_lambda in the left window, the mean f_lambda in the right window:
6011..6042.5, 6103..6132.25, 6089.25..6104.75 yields 1.9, 2.08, 2.46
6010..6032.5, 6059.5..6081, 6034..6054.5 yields -1.6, 1.93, 1.93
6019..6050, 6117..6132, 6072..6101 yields 7.4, 2.02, 3.01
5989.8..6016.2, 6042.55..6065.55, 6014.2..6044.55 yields -2.6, 1.94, 1.85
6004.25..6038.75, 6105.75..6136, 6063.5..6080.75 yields 2.6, 2.02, 2.4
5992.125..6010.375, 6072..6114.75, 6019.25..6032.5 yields 0.0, 1.96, 1.92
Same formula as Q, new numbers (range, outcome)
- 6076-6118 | 0.424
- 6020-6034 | 1.71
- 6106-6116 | 1.21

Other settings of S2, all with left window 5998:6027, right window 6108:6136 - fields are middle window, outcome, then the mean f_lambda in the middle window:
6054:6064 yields 0.9 angstrom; 1.94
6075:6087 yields 2.4 angstrom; 1.79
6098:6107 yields 0.9 angstrom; 2.12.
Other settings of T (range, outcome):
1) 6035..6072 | 2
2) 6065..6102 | 1.95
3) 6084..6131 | 2.27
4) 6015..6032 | 1.94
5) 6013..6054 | 2.02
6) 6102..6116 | 1.87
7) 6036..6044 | 2.24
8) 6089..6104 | 2.1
